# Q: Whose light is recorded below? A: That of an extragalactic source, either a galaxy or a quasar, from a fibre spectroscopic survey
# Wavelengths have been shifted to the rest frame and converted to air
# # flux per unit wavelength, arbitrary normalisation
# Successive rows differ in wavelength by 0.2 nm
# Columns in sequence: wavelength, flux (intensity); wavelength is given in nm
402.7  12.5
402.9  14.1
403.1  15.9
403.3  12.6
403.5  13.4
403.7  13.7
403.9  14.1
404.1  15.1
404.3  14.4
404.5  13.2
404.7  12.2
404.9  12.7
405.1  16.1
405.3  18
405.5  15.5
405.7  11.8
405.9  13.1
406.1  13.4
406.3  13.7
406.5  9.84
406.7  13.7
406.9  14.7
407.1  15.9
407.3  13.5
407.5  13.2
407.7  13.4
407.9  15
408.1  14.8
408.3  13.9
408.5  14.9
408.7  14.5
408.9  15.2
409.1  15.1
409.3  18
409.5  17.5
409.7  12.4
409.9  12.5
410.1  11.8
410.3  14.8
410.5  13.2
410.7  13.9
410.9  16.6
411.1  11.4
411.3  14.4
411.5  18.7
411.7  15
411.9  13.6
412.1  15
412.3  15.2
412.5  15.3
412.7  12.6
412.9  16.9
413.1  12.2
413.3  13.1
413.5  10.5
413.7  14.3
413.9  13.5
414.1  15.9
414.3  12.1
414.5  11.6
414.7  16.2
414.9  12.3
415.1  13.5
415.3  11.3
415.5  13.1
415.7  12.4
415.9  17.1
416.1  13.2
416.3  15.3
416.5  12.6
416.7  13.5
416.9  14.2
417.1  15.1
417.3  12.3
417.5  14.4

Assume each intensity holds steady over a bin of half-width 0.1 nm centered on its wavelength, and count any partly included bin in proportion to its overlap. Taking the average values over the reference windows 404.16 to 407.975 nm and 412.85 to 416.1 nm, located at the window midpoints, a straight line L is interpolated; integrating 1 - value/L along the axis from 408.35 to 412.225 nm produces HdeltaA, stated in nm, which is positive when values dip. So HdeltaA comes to -0.284 nm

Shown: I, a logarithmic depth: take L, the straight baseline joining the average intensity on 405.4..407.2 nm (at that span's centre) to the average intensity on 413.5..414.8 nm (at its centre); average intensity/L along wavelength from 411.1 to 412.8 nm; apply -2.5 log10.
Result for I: -0.087 mag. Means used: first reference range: 13.5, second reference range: 13.7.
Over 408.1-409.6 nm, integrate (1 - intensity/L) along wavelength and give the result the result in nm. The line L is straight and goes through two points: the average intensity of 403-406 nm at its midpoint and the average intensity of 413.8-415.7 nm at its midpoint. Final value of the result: -0.20 nm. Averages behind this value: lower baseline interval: 14.1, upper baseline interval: 13.2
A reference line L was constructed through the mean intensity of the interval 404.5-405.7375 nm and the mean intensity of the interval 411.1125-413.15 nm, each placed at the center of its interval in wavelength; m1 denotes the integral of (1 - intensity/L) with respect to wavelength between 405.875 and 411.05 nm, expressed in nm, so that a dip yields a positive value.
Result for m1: 0.16 nm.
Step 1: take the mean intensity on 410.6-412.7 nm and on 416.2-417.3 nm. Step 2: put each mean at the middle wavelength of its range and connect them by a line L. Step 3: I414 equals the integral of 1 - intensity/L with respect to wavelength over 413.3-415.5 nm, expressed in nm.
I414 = 0.19 nm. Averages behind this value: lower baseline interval 14.8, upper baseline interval 14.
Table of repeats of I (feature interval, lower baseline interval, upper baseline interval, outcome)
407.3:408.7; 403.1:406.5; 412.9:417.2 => -0.03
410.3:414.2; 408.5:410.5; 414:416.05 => -0.02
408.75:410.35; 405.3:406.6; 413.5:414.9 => -0.10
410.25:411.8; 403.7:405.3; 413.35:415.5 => -0.10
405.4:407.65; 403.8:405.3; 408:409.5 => 0.10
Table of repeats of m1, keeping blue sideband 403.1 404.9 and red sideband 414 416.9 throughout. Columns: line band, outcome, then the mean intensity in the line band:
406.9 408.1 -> -0.06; 14.3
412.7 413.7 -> 0.03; 13.2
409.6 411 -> 0.00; 13.6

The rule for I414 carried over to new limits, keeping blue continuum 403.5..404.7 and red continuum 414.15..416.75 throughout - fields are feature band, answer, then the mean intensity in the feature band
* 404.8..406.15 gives -0.056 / 14.4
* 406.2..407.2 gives 0.016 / 13.6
